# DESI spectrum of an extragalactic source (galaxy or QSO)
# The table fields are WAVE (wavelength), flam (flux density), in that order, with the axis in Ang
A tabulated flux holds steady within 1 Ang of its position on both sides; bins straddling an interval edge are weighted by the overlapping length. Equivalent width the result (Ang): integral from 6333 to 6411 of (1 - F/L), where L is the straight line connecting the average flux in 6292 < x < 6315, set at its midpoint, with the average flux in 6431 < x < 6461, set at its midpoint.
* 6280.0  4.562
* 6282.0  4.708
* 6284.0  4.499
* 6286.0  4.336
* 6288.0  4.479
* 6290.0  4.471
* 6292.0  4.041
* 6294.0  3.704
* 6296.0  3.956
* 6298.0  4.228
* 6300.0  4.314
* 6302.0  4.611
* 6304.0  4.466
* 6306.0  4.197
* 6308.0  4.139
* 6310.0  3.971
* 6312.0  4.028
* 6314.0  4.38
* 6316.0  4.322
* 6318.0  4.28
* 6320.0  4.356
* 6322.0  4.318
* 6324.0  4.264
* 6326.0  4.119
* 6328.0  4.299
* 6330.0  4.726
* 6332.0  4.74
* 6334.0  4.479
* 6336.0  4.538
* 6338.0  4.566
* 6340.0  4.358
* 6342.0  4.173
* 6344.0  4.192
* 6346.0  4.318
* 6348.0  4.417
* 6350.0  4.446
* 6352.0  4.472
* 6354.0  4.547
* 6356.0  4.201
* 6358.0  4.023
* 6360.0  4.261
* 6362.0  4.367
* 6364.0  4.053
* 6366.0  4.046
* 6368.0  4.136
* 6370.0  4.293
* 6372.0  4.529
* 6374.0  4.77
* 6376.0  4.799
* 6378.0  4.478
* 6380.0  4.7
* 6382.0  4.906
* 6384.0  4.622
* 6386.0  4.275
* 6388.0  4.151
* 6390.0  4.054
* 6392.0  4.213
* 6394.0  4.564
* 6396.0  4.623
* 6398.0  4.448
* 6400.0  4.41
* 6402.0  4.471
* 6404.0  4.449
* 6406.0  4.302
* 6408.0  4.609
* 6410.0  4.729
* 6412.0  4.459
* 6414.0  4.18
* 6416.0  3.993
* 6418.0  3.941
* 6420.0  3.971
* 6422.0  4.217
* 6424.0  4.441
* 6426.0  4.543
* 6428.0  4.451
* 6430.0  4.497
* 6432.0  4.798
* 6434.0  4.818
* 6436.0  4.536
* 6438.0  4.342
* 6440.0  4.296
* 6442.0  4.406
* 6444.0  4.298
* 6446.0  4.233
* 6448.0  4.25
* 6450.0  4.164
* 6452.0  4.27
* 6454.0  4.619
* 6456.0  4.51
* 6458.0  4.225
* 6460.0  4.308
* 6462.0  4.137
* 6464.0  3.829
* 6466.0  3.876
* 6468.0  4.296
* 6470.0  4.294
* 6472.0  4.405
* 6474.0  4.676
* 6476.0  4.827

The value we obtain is -2.3 Ang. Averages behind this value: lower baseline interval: 4.18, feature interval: 4.41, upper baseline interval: 4.4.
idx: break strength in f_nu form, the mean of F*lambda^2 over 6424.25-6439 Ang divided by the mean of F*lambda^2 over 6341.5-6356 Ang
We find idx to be 1.1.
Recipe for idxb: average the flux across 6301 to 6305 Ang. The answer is 4.54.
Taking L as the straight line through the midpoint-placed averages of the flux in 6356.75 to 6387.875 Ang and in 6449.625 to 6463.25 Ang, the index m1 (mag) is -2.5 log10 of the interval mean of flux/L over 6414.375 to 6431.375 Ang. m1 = 0.02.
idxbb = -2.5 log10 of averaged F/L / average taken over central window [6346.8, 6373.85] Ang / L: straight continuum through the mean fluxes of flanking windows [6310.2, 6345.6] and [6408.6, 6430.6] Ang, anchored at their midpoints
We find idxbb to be 0.01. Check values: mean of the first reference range 4.35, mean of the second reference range 4.31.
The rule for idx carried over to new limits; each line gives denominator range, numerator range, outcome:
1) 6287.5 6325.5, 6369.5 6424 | 1.07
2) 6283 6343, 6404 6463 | 1.05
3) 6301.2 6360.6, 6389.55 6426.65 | 1.03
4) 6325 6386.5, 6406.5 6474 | 1.01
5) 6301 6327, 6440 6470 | 1.04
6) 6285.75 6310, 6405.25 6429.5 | 1.06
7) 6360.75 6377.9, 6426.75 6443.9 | 1.05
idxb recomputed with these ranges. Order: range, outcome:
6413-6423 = 4.06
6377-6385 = 4.68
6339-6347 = 4.26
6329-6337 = 4.62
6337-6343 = 4.37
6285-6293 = 4.33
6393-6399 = 4.55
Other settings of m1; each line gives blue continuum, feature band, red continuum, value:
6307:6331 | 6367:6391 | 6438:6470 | -0.05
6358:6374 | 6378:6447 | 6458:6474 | -0.05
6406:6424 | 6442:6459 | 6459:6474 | -0.03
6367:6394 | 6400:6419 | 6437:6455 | 0.01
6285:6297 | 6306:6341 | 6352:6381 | -0.02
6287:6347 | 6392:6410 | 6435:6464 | -0.04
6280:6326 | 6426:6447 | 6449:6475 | -0.05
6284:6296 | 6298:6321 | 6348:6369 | -0.01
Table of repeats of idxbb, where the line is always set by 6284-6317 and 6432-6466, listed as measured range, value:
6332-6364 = -0.024 mag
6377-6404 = -0.040 mag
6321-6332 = -0.032 mag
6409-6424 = 0.020 mag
